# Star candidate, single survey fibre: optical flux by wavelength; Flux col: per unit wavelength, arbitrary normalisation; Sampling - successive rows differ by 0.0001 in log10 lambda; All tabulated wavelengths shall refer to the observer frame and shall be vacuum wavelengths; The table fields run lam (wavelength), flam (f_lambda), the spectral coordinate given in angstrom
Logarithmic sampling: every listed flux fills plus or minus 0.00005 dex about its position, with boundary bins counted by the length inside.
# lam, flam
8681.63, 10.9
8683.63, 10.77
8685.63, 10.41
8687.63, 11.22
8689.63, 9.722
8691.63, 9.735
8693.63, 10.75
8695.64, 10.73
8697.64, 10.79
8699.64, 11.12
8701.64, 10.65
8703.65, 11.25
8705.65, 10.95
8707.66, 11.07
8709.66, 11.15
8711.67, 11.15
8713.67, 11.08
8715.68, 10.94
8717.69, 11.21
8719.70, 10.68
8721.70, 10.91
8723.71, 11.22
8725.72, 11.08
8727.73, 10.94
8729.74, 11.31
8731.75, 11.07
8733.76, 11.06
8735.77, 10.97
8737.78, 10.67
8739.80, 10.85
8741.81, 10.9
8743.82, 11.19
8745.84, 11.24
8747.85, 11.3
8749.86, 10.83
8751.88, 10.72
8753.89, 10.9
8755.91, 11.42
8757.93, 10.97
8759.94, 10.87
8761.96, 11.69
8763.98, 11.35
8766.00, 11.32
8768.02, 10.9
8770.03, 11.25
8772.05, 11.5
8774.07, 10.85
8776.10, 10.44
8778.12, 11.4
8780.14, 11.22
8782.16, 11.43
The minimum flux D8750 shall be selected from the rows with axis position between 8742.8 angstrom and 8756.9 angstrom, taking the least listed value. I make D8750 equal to 10.72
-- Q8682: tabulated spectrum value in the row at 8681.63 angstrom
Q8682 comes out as 10.9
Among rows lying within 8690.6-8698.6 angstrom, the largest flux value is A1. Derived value 10.79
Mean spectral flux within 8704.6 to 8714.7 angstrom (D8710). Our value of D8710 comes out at 11.1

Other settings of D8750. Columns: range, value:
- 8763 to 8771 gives 10.9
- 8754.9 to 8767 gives 10.87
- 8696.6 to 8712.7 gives 10.65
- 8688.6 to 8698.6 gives 9.722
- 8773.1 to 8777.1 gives 10.44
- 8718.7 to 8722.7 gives 10.68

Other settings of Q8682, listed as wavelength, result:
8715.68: 10.94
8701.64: 10.65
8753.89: 10.9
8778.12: 11.4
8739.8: 10.85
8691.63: 9.735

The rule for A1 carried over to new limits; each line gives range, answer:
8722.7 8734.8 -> 11.31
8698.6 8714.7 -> 11.25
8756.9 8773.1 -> 11.69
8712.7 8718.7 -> 11.21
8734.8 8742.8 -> 10.97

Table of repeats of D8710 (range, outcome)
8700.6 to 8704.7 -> 11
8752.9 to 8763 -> 11.2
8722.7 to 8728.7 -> 11.1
